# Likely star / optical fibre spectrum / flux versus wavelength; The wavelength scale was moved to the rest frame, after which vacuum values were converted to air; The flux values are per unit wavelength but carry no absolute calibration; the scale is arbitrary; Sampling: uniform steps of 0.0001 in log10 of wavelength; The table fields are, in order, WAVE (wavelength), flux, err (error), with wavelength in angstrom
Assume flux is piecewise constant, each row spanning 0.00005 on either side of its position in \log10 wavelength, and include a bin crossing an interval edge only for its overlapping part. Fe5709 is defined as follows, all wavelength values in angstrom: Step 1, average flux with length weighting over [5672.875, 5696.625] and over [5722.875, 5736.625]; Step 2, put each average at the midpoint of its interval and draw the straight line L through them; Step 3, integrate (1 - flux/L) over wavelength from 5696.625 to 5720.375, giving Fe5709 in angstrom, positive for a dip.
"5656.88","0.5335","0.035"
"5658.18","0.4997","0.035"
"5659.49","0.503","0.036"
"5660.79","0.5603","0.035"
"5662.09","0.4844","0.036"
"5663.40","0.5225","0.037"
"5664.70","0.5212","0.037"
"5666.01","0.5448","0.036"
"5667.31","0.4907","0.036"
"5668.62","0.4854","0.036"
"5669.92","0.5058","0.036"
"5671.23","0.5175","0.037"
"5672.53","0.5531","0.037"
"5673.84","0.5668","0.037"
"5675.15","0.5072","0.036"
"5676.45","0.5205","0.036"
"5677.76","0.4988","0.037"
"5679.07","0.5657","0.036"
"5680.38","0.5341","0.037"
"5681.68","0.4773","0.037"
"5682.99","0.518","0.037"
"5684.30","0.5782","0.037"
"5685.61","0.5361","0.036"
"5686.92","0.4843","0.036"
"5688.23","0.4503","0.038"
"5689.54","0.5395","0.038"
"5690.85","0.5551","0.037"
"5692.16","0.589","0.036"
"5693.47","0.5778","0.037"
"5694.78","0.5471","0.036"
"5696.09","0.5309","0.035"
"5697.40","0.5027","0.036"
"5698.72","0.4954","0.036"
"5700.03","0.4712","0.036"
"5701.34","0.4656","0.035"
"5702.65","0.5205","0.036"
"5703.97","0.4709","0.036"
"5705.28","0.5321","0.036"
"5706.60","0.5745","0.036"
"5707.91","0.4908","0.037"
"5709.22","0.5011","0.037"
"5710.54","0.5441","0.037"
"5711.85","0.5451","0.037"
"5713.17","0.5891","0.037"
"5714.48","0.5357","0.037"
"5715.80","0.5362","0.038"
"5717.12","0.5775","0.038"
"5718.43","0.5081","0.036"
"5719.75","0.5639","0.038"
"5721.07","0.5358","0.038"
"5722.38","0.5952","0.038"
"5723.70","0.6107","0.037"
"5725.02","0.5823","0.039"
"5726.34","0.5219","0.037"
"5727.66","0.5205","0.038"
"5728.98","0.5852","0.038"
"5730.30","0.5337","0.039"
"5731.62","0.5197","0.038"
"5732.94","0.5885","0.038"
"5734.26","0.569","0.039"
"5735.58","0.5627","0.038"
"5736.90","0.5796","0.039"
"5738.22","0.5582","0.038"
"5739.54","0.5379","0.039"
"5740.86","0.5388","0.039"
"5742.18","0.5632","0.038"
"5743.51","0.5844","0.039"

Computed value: 1.0 angstrom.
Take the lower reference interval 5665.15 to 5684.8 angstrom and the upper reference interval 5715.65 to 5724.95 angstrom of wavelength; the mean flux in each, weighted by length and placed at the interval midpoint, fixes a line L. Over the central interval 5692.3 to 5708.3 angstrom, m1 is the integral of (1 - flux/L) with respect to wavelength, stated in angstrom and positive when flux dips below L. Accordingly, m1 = 0.8 angstrom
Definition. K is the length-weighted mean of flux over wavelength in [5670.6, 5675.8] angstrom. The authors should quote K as 0.536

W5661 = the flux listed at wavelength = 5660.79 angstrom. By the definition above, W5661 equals 0.5603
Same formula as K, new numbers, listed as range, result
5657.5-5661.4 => 0.521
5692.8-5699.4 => 0.531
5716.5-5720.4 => 0.55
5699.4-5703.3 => 0.487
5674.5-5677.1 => 0.515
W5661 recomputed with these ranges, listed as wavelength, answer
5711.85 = 0.5451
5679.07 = 0.5657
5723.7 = 0.6107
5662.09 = 0.4844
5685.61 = 0.5361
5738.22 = 0.5582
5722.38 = 0.5952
